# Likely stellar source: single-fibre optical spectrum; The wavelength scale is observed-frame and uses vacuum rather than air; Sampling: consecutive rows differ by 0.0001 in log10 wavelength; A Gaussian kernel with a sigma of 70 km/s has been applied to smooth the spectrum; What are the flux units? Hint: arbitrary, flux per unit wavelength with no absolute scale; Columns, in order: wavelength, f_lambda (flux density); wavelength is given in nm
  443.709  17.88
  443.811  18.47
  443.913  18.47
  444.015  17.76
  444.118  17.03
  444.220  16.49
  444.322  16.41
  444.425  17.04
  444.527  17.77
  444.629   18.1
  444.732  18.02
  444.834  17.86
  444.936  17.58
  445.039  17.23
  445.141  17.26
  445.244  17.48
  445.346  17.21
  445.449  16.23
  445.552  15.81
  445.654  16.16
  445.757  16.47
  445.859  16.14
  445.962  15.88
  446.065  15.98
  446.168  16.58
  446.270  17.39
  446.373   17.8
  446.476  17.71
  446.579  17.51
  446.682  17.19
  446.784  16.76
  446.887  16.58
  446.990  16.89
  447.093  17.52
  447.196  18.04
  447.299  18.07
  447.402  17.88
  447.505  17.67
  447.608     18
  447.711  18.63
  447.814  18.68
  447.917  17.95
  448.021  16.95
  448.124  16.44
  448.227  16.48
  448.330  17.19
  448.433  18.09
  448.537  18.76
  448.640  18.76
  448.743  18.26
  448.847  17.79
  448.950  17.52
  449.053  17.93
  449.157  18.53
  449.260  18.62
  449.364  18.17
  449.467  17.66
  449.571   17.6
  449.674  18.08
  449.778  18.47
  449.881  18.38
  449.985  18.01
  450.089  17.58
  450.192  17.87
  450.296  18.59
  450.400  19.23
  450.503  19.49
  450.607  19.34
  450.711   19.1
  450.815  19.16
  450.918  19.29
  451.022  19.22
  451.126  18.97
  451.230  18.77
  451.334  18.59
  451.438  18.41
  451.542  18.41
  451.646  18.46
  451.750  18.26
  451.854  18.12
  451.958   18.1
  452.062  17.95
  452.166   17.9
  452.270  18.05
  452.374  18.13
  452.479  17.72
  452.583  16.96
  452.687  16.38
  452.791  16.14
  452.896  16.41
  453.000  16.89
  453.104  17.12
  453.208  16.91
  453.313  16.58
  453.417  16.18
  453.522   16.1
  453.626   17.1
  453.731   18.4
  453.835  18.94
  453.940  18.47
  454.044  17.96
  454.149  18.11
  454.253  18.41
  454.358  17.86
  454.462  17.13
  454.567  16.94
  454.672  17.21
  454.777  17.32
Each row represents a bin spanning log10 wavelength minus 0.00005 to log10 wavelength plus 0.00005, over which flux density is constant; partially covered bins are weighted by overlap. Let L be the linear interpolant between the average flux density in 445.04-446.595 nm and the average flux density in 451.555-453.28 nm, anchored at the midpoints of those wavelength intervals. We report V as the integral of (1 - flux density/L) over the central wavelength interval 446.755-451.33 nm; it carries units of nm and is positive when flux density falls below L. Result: -0.27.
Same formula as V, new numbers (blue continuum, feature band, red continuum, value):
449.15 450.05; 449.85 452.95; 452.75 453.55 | -0.16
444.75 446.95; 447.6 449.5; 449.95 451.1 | 0.01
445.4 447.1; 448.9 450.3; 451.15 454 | -0.07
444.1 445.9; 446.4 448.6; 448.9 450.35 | 0.00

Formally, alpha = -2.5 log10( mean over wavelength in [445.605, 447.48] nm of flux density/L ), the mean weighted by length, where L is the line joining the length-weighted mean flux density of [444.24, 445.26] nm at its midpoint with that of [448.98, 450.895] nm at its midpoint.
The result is 0.05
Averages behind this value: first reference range 17.4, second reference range 18.4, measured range 17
